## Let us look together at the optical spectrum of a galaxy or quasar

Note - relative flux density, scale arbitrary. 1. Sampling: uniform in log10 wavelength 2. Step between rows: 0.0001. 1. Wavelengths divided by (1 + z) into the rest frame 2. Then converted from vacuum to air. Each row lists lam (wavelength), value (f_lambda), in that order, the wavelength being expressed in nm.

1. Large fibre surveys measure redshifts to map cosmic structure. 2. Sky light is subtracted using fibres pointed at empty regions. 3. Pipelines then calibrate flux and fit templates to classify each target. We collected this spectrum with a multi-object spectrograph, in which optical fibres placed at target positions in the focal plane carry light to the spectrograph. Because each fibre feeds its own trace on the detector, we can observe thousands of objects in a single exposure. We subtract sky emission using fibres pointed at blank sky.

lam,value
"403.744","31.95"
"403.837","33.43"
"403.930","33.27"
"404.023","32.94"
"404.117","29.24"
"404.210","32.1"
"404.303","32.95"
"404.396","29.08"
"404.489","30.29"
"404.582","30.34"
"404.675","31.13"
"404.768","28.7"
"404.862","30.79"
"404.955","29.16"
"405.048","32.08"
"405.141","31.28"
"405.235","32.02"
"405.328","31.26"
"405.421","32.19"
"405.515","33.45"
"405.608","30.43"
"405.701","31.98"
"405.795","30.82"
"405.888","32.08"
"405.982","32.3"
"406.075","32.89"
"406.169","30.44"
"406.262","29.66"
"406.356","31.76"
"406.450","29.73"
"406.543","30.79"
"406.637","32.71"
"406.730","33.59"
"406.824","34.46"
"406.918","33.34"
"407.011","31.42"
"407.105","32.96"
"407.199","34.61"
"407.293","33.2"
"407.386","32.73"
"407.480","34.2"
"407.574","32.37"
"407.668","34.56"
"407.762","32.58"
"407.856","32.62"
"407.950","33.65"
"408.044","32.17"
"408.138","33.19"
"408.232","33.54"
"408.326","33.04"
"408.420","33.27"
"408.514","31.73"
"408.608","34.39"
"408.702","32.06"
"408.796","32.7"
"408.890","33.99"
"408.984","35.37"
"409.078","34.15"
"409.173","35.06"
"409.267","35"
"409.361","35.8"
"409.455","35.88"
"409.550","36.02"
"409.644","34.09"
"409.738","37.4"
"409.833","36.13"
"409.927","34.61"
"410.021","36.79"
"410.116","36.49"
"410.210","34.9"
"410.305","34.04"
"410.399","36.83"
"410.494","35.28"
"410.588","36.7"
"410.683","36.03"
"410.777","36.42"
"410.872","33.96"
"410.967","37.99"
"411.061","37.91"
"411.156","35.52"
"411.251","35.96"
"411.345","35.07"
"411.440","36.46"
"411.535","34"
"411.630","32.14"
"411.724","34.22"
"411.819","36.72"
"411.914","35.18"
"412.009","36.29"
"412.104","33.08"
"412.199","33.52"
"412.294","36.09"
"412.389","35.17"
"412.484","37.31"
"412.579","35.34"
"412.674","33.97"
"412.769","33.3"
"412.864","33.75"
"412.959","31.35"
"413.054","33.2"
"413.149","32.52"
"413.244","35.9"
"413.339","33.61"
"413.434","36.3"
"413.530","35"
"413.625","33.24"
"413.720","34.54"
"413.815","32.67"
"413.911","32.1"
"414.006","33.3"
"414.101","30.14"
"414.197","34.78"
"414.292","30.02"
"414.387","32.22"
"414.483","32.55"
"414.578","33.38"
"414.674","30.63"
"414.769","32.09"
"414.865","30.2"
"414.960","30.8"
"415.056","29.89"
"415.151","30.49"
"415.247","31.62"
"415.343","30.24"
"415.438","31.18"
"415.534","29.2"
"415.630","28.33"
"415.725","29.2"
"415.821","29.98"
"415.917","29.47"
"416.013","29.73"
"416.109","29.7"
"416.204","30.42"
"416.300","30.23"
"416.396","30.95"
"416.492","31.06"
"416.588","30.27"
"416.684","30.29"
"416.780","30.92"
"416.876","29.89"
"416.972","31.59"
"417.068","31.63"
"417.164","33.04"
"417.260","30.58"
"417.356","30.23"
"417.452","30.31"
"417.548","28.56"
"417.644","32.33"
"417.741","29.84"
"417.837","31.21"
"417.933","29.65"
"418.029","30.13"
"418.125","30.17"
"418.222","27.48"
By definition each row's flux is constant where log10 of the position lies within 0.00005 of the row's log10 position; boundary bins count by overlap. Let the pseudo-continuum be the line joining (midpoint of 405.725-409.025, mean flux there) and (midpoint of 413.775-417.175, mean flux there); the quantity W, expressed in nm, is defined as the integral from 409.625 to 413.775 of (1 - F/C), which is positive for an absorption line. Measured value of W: -0.44 nm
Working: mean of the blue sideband 32.7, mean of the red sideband 30.9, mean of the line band 35.1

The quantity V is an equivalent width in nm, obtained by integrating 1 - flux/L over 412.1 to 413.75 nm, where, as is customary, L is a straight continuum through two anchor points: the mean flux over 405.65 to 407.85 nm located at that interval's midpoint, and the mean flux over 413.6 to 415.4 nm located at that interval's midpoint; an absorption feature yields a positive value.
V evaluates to -0.12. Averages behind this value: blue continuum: 32.4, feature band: 34.3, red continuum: 31.8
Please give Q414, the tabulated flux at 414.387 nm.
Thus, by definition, 32.22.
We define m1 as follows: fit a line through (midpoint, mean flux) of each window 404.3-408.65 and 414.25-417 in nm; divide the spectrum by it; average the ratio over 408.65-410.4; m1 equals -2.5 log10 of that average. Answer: -0.11 mag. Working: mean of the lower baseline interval 32.1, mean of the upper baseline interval 30.6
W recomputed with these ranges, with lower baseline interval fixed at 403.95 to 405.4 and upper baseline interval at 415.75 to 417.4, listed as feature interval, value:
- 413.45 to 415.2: -0.089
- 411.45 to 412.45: -0.131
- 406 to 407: -0.034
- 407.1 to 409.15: -0.167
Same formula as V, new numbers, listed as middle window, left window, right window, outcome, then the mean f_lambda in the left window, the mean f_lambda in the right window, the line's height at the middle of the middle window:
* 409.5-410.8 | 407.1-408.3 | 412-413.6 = -0.08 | 33.3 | 34.4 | 33.8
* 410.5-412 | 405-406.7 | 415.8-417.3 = -0.22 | 31.6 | 30.6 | 31.1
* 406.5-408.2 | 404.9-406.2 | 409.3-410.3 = 0.01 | 31.6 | 35.7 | 33.4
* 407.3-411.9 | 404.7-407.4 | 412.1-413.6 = -0.22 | 31.8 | 34.4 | 33.1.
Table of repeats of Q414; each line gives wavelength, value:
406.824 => 34.46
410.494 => 35.28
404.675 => 31.13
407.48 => 34.2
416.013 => 29.73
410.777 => 36.42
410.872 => 33.96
